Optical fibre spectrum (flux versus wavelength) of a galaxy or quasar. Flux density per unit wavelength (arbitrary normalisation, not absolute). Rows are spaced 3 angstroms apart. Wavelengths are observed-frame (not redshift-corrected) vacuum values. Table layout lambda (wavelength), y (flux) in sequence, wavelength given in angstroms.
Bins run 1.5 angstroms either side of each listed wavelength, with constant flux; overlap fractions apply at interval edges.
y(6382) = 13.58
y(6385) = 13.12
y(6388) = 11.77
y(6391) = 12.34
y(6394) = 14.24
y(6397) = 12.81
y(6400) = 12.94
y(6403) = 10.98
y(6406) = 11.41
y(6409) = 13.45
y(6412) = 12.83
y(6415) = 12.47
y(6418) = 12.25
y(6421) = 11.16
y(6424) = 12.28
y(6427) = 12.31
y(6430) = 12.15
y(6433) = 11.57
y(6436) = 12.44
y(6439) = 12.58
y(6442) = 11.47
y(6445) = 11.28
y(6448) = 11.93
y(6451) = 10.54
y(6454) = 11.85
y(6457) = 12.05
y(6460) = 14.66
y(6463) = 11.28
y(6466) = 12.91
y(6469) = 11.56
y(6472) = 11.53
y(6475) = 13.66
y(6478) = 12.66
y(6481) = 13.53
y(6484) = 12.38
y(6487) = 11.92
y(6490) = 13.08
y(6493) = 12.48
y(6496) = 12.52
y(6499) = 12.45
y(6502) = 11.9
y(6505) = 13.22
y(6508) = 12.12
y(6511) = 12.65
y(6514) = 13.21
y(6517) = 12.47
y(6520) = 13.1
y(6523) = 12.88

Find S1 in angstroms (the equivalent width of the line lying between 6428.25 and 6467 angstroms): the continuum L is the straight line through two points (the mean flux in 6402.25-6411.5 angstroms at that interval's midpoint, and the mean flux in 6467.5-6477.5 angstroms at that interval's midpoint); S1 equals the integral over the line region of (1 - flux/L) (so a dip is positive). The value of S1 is 0.6 angstroms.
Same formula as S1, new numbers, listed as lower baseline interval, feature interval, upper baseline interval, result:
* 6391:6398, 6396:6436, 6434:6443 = 1.7 angstroms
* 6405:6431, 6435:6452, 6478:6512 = 0.9 angstroms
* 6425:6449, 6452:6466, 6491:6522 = -0.3 angstroms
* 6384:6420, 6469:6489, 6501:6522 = 0.2 angstroms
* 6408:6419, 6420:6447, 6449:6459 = 0.6 angstroms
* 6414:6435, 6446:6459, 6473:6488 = 0.8 angstroms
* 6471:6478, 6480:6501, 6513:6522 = 0.3 angstroms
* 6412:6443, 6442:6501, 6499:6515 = 0.3 angstroms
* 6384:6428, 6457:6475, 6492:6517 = 0.1 angstroms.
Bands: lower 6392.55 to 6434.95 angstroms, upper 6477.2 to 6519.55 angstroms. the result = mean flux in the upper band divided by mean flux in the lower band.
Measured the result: 1.02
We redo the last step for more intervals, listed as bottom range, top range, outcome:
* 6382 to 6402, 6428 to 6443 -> 0.94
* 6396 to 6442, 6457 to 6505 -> 1.03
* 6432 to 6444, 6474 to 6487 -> 1.07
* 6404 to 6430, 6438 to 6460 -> 0.97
